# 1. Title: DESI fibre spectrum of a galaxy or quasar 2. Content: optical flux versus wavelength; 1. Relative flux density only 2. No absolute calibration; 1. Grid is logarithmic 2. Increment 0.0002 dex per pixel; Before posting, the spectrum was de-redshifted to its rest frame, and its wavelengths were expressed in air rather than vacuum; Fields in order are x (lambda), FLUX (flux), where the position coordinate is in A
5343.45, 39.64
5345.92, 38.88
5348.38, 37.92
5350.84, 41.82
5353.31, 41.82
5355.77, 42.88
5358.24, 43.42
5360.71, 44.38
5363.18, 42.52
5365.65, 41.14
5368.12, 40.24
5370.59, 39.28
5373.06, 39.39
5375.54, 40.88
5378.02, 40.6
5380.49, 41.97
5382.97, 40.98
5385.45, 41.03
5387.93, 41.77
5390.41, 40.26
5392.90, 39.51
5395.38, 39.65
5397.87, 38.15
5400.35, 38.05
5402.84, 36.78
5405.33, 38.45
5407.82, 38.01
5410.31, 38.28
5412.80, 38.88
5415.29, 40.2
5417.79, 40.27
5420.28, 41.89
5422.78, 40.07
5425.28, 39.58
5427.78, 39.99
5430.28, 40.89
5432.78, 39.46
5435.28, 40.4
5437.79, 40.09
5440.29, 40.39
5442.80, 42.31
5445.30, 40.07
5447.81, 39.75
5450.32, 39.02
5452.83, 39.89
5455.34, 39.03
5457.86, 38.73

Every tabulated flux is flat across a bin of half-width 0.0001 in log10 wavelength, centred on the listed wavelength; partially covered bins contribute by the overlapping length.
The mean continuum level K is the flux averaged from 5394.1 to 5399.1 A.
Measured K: 38.9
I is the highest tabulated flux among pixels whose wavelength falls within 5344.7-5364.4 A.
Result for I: 44.38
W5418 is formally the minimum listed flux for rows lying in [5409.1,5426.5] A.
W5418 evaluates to 38.28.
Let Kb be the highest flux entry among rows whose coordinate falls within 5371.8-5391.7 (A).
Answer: 41.97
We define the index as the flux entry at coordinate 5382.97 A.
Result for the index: 40.98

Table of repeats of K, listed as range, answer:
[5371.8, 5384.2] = 40.8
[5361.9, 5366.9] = 41.9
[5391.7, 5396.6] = 39.6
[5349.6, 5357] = 42.2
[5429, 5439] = 40.2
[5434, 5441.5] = 40.3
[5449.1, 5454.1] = 39.5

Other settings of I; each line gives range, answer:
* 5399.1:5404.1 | 38.05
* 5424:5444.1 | 42.31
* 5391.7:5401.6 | 39.65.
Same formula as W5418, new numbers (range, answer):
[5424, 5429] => 39.58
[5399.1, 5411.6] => 36.78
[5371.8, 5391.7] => 39.39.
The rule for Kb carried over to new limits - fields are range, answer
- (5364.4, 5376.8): 41.14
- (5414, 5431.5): 41.89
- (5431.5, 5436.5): 40.4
